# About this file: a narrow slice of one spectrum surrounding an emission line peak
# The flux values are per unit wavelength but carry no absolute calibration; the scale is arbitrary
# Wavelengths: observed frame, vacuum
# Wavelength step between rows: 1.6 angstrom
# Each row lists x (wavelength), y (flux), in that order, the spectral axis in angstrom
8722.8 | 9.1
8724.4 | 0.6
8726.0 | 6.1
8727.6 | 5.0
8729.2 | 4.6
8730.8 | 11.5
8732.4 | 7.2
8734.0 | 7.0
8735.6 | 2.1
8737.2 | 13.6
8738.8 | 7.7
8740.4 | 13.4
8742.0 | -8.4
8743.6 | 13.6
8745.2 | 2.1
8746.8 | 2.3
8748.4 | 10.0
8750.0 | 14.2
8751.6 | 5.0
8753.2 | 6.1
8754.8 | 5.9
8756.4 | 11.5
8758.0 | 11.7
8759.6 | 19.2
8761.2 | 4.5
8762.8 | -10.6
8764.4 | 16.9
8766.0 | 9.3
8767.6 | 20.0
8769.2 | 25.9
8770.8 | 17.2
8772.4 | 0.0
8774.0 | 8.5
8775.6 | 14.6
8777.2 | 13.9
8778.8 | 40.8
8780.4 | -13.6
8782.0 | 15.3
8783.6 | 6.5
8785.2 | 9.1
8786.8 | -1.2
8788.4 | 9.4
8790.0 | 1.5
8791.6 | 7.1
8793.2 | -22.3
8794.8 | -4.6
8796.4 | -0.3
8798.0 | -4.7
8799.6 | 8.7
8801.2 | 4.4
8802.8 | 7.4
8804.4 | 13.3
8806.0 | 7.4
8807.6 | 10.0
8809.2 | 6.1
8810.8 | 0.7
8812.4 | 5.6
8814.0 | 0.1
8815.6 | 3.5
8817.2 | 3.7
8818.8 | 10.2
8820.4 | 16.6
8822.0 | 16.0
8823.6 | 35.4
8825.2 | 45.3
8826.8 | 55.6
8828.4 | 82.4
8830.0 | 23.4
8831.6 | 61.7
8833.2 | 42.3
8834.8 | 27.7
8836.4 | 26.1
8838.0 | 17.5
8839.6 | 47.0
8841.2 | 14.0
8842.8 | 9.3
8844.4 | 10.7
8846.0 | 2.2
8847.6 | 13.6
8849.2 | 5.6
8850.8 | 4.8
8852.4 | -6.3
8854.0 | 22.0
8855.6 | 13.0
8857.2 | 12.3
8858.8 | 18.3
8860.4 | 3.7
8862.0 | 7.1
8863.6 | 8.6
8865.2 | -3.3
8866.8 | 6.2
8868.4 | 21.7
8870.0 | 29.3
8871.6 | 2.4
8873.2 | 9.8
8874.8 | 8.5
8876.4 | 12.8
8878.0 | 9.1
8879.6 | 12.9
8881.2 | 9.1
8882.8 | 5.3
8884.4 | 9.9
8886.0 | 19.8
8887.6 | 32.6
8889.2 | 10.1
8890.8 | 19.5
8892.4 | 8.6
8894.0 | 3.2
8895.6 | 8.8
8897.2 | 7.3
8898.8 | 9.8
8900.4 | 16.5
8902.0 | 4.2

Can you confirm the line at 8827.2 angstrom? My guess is [O II]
